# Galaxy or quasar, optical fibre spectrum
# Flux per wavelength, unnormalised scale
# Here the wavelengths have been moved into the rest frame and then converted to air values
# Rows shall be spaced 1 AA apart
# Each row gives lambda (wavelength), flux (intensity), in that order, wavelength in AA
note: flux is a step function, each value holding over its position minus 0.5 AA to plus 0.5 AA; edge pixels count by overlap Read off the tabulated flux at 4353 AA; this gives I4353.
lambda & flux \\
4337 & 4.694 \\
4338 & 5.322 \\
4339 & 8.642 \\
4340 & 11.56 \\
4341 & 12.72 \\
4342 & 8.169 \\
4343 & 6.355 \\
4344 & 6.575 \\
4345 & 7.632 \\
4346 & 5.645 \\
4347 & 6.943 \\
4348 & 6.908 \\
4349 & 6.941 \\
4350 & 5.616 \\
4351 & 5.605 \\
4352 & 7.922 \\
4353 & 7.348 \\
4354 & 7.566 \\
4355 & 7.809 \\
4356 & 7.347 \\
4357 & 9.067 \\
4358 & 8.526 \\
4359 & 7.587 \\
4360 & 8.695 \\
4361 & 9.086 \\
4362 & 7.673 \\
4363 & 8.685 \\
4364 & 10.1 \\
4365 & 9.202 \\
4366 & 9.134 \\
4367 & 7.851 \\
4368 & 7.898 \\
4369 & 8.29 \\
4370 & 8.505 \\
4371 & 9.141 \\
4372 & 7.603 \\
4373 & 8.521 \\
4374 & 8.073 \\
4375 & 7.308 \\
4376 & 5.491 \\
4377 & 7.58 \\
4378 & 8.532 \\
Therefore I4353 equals 7.348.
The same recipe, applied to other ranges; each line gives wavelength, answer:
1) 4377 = 7.58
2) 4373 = 8.521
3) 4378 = 8.532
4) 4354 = 7.566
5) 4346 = 5.645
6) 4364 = 10.1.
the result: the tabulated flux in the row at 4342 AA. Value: 8.169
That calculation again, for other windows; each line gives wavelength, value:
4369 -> 8.29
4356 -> 7.347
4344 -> 6.575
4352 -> 7.922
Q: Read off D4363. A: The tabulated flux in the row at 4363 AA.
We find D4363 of 8.685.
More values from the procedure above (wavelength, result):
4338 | 5.322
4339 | 8.642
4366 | 9.134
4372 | 7.603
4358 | 8.526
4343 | 6.355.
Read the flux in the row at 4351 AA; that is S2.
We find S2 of 5.605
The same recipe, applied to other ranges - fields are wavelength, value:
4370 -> 8.505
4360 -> 8.695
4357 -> 9.067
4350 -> 5.616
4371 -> 9.141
